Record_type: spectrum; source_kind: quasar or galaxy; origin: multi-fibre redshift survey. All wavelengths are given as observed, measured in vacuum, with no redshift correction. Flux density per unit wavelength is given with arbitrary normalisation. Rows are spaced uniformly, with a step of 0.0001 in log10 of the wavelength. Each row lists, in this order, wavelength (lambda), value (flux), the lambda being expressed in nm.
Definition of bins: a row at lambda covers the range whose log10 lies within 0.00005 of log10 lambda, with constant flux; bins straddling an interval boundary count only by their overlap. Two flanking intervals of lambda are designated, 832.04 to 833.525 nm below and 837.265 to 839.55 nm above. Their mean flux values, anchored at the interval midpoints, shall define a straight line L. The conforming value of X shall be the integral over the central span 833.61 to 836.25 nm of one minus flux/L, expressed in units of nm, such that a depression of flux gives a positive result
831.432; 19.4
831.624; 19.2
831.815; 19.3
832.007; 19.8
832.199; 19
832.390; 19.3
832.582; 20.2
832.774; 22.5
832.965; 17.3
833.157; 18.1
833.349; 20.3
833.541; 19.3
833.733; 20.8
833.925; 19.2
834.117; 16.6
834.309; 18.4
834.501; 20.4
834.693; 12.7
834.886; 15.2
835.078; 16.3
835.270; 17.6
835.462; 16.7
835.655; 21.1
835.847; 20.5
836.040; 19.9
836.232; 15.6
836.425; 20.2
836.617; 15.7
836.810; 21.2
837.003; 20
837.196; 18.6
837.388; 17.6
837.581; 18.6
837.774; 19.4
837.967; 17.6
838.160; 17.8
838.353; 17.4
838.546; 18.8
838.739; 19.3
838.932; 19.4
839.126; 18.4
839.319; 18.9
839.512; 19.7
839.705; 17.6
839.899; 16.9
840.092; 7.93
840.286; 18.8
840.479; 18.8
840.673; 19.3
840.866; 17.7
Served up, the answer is 0.16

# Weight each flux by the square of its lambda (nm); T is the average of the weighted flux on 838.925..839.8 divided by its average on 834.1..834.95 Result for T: 1.13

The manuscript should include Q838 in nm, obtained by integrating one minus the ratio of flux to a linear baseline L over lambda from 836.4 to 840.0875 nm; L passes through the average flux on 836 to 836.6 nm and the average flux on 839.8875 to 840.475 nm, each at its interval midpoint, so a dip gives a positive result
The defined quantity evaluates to -0.41 nm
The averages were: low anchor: 18.1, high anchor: 14.9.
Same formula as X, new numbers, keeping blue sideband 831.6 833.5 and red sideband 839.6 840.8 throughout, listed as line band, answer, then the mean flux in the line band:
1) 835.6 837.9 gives -0.14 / 19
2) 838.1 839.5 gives -0.12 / 18.7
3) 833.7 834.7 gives 0.03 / 18.3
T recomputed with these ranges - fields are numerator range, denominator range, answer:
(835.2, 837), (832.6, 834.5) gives 0.98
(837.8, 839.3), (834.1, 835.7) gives 1.09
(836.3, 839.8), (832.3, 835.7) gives 1.02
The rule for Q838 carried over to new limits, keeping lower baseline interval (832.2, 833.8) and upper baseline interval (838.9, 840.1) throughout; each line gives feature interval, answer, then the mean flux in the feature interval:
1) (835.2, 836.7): 0.02 nm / 18.5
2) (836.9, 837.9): -0.03 nm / 18.8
